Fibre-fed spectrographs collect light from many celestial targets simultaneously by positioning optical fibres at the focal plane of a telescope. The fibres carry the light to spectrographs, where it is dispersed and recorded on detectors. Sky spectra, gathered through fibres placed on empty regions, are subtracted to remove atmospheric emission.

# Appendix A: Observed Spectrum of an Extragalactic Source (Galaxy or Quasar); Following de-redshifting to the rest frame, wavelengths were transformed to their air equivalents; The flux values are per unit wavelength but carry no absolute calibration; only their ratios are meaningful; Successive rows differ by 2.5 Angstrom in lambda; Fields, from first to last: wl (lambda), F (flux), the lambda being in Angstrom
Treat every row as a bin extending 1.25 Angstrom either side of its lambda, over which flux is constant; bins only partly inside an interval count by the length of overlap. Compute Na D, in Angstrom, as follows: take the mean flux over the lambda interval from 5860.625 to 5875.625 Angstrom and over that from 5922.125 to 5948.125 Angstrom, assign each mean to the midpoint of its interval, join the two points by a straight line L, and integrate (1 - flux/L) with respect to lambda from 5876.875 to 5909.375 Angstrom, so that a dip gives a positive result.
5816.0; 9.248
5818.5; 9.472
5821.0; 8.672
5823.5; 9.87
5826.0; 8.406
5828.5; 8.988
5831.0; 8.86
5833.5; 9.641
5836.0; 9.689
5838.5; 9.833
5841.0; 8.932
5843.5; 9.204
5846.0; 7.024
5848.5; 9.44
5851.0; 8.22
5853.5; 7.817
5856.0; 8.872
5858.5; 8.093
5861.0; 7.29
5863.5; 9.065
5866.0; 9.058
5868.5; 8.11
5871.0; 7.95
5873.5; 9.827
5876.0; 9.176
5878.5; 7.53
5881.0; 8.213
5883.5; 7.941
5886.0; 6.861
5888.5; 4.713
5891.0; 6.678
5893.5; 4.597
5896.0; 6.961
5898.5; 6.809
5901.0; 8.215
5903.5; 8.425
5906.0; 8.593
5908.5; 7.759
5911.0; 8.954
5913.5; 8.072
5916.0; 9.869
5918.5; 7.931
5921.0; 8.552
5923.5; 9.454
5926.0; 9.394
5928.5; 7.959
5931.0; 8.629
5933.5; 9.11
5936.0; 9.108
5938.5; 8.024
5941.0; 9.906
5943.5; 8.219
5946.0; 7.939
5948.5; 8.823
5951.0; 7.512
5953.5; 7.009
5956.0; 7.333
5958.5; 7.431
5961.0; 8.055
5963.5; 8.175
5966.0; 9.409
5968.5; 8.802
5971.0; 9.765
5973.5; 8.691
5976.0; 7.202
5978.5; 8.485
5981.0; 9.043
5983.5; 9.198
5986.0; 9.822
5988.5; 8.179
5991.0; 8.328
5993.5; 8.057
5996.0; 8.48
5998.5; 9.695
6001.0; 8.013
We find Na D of 5.6 Angstrom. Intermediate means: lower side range 8.66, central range 7.19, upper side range 8.77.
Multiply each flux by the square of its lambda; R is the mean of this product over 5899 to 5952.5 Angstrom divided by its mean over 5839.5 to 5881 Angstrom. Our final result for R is 1.0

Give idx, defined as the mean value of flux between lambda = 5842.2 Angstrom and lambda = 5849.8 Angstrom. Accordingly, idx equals 8.56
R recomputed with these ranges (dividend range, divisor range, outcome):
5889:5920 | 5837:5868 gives 0.91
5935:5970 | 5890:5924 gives 1.06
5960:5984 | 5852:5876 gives 1.06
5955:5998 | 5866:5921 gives 1.12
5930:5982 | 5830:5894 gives 1.06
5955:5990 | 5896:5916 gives 1.07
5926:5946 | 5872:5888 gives 1.10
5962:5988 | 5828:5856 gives 1.04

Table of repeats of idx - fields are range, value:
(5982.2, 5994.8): 8.72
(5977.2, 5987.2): 9.12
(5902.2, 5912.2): 8.43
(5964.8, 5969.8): 9.11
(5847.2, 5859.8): 8.48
